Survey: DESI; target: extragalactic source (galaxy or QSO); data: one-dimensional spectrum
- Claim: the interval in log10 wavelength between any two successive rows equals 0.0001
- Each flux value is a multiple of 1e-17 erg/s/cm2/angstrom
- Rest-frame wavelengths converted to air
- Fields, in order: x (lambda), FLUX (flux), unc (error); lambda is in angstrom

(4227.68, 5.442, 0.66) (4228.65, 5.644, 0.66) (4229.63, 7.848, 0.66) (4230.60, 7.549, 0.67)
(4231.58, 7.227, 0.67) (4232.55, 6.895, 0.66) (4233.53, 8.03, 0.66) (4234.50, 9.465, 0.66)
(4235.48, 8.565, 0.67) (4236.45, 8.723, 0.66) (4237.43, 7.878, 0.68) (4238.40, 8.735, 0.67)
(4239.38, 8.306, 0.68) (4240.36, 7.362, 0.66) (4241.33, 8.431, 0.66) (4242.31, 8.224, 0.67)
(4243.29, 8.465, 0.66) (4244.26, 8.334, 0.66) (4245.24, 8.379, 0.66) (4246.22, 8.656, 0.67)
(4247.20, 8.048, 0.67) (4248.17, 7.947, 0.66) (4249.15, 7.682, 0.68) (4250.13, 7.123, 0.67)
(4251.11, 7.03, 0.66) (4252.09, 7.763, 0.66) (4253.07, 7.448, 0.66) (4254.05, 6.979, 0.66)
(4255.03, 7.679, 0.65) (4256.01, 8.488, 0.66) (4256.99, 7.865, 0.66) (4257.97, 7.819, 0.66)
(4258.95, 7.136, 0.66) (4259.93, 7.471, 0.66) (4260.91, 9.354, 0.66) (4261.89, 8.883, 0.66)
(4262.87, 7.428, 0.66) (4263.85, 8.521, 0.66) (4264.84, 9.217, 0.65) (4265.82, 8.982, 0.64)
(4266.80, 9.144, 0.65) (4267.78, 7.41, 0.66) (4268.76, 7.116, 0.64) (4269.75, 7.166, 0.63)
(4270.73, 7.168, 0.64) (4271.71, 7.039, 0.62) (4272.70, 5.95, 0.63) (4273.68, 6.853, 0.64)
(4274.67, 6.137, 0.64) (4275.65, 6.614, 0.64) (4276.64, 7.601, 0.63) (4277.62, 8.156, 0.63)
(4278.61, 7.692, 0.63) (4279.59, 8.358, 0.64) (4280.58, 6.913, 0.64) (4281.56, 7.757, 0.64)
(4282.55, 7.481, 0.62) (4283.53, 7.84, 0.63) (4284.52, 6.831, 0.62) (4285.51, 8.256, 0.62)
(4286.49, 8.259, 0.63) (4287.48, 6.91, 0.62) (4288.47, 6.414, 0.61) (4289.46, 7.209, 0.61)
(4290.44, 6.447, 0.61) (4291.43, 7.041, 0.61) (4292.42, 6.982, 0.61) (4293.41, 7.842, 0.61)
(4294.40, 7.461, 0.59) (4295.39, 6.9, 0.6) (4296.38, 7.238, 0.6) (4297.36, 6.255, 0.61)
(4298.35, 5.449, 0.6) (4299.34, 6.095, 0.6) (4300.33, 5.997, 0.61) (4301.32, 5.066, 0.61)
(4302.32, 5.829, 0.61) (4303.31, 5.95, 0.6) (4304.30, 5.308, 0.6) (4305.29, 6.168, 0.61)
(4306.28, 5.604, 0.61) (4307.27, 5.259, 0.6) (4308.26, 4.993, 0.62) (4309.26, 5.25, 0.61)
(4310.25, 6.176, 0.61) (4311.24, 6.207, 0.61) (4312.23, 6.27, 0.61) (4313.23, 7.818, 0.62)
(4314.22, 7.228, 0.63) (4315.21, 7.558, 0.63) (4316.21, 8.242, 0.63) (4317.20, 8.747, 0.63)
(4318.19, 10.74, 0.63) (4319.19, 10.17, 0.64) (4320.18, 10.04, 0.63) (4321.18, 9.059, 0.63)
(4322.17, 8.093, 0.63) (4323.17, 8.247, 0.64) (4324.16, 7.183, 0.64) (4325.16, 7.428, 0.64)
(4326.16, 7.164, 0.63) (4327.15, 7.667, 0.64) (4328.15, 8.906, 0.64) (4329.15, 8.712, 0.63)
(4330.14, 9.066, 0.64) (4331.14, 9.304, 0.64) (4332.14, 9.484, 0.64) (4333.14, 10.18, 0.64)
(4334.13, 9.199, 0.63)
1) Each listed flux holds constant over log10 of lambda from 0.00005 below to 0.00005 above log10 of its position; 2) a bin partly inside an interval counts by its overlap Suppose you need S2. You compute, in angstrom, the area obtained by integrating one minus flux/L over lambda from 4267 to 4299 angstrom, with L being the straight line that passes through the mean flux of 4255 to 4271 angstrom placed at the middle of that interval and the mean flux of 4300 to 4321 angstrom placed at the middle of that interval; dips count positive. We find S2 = 1.8 angstrom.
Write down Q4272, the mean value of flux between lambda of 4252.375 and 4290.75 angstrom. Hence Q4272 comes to 7.6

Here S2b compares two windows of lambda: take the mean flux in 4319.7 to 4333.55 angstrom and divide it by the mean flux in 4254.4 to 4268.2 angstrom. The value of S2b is 1.04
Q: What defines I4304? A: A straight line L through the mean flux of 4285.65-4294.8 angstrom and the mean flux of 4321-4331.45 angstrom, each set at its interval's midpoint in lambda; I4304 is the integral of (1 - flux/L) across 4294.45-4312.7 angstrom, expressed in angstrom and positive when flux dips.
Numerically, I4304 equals 4.0 angstrom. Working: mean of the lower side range 7.21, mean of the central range 5.93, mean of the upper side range 8.22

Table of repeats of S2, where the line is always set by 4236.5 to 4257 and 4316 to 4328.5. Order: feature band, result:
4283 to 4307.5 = 5.2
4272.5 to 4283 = 1.2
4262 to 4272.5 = 0.3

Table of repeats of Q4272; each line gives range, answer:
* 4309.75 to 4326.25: 8.04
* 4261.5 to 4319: 7.11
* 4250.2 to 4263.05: 7.78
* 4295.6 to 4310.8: 5.8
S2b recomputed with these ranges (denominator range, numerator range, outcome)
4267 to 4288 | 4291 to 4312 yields 0.84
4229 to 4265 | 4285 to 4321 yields 0.87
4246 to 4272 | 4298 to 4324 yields 0.89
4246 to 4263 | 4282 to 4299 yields 0.91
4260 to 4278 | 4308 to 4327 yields 1.01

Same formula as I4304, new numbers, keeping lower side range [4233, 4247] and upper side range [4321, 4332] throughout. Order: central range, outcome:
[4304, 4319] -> 2.6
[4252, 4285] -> 2.7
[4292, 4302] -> 2.2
